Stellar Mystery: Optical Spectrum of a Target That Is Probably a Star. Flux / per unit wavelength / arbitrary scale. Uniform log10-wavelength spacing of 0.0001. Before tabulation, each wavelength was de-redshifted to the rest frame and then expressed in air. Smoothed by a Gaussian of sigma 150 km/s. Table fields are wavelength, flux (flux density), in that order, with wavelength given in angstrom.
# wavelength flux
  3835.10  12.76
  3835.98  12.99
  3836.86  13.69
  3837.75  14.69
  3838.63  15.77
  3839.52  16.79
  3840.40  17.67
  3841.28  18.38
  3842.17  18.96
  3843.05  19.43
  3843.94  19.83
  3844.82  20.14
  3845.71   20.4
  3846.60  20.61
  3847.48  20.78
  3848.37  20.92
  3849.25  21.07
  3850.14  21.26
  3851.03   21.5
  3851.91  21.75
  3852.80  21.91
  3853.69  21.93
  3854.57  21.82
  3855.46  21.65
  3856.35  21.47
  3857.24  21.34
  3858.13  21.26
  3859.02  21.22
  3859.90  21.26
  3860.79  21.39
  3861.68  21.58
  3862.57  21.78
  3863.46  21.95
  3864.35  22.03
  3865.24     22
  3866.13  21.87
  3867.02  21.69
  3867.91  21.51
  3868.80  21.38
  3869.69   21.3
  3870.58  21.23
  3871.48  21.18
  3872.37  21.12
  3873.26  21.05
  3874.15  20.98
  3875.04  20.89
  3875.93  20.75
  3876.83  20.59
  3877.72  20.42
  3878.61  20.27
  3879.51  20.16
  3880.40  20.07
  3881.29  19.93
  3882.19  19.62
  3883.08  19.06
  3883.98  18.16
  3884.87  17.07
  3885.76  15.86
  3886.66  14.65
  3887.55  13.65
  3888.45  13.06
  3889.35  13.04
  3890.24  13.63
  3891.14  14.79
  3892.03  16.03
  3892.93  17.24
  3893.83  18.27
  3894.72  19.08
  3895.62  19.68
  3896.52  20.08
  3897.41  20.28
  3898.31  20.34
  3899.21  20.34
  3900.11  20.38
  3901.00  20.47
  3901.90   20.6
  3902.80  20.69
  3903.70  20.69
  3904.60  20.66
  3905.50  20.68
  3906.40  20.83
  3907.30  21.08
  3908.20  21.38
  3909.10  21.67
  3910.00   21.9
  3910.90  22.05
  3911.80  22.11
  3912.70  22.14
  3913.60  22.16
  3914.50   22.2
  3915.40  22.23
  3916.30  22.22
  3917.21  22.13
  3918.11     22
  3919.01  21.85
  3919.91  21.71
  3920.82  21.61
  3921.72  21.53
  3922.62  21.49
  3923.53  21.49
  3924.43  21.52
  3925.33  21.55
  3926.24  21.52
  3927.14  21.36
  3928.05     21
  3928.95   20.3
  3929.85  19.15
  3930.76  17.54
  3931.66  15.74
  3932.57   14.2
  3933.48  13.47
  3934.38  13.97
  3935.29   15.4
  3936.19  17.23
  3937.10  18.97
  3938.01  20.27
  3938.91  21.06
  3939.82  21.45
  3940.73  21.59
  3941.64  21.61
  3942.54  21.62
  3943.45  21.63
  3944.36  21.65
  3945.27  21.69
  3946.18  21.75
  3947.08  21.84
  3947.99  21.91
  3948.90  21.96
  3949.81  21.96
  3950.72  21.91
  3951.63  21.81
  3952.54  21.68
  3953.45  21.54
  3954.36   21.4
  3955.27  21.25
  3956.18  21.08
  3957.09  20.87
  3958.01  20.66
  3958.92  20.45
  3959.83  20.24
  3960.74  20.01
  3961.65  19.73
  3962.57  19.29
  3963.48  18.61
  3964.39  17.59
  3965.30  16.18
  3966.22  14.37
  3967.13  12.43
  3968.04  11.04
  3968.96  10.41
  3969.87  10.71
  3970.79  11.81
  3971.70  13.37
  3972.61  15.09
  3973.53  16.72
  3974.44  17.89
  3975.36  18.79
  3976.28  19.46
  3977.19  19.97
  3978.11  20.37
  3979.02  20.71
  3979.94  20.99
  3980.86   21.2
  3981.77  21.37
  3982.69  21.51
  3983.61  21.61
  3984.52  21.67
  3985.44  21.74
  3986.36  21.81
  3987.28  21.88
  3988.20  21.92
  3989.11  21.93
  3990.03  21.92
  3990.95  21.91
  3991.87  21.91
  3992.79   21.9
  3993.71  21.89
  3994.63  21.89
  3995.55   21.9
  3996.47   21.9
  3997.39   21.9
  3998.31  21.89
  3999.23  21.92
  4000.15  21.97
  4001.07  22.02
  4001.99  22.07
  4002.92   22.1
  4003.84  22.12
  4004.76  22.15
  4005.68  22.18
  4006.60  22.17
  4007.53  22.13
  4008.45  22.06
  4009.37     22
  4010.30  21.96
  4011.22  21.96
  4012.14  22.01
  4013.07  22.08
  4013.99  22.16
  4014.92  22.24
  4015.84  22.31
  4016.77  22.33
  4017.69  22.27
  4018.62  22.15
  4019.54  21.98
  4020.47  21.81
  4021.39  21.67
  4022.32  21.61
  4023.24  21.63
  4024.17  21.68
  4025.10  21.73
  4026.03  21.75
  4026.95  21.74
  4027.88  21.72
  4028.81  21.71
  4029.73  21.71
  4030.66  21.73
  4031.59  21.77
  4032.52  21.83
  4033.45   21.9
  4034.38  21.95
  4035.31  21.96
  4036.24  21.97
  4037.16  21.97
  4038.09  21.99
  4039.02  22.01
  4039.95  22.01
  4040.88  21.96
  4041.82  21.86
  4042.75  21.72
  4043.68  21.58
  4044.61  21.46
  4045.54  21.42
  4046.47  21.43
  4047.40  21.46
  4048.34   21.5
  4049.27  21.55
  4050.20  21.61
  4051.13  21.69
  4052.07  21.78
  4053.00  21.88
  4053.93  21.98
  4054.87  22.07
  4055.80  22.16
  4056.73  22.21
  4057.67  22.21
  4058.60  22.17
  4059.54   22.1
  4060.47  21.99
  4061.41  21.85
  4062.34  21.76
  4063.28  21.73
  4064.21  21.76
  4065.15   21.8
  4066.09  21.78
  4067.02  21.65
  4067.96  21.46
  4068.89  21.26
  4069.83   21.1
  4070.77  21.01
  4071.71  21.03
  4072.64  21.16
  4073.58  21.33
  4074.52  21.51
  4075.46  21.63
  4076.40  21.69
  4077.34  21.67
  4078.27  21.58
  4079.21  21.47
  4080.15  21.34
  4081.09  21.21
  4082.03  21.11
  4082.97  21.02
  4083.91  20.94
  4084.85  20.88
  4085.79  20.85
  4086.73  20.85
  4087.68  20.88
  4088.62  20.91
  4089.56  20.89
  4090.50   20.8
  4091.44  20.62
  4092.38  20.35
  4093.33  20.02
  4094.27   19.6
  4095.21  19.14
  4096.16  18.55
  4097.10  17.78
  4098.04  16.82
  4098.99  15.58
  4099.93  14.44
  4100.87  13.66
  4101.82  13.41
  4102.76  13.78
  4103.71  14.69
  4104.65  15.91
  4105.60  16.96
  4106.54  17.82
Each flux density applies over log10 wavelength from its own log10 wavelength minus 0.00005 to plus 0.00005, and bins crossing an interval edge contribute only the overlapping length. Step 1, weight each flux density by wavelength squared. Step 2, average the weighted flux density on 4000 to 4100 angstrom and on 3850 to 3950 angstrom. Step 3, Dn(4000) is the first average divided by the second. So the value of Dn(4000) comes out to 1.1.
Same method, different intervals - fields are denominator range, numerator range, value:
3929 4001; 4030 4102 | 1.13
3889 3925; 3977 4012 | 1.12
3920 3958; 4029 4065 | 1.13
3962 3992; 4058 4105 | 1.15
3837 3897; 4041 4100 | 1.19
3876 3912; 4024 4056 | 1.23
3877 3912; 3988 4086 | 1.23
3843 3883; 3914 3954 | 1.01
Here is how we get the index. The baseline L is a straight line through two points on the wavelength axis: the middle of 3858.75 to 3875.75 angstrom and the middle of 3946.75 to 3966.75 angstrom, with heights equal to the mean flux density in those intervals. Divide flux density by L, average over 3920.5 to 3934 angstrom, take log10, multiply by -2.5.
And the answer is 0.06 mag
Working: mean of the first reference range 21.4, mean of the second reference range 20.2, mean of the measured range 19.5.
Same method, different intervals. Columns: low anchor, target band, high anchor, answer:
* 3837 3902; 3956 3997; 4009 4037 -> 0.11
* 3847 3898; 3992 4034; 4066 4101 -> -0.09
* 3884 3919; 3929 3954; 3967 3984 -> -0.09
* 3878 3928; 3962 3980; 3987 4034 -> 0.29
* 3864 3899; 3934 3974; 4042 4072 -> 0.07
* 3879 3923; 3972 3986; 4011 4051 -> 0.06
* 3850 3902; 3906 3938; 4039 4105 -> -0.01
